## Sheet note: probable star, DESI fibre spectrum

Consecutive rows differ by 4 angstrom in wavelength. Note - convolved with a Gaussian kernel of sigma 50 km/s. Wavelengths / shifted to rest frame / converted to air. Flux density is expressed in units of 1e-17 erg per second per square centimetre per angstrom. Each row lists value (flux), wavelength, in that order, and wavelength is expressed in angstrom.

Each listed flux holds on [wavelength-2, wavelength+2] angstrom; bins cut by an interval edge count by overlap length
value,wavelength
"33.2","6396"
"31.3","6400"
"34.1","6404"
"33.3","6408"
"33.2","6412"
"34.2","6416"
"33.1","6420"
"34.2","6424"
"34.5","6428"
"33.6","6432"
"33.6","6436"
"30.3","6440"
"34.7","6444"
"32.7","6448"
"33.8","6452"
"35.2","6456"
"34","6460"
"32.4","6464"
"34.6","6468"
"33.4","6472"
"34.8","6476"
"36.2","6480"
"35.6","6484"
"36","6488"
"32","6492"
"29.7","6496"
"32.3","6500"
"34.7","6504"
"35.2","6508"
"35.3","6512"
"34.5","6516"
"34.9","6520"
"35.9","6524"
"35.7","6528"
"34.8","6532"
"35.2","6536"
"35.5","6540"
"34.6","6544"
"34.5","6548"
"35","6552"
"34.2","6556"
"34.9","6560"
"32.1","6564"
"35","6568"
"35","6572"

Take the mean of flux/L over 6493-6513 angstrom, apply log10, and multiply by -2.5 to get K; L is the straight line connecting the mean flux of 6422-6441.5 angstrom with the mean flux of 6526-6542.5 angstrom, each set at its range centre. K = 0.05 mag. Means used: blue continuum 33.3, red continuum 35.3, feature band 33.3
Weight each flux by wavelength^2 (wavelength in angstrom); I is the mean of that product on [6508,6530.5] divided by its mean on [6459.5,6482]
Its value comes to 1.0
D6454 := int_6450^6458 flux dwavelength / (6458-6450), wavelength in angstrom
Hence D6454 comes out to 34.5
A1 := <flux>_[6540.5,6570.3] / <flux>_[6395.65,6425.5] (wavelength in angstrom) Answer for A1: 1.0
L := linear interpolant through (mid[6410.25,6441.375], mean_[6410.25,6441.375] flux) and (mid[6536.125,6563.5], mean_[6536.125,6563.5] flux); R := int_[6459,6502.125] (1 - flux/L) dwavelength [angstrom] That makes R 0.3 angstrom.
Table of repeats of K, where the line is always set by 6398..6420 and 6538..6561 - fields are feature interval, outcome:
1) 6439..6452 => 0.02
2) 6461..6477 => 0.00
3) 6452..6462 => -0.02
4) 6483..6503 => 0.03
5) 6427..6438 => -0.01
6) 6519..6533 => -0.03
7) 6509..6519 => -0.02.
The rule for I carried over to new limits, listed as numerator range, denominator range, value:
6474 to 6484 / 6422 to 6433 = 1.06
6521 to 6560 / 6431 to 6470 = 1.08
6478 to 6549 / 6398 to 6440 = 1.07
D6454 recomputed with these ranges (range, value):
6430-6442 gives 32.5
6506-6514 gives 35.2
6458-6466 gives 33.2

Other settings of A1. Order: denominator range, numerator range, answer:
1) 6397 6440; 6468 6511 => 1.02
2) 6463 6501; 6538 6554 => 1.03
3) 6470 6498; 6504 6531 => 1.04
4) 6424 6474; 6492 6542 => 1.02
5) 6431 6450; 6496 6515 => 1.03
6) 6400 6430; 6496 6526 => 1.02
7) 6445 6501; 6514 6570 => 1.03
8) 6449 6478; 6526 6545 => 1.04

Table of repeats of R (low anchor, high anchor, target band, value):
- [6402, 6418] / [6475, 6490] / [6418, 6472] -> 1.7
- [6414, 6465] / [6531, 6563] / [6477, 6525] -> -0.1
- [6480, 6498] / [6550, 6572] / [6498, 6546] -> -1.3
